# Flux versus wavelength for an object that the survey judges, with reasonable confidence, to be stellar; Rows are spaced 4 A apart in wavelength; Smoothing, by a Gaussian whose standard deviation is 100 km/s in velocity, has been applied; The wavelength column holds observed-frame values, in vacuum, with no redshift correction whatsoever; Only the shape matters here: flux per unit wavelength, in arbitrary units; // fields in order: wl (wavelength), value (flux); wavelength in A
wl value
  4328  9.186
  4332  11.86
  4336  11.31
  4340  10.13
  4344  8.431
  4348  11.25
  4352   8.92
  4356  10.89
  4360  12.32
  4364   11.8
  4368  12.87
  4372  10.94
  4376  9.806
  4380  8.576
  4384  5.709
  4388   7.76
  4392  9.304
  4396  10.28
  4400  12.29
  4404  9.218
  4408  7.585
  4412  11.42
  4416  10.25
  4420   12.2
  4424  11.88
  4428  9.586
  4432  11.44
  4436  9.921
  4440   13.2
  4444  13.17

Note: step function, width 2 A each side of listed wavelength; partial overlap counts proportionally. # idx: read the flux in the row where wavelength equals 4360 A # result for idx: 12.32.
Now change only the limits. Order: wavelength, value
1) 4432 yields 11.44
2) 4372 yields 10.94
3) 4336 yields 11.31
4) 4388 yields 7.76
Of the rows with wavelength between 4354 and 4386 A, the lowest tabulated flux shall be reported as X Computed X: 5.709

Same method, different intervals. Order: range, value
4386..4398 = 7.76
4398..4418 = 7.585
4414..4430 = 9.586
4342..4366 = 8.431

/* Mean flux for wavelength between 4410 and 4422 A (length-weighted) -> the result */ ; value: 11.3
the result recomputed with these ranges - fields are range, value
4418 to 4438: 11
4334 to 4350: 10.3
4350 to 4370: 11.4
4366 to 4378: 11.2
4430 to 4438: 10.7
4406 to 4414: 9.5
